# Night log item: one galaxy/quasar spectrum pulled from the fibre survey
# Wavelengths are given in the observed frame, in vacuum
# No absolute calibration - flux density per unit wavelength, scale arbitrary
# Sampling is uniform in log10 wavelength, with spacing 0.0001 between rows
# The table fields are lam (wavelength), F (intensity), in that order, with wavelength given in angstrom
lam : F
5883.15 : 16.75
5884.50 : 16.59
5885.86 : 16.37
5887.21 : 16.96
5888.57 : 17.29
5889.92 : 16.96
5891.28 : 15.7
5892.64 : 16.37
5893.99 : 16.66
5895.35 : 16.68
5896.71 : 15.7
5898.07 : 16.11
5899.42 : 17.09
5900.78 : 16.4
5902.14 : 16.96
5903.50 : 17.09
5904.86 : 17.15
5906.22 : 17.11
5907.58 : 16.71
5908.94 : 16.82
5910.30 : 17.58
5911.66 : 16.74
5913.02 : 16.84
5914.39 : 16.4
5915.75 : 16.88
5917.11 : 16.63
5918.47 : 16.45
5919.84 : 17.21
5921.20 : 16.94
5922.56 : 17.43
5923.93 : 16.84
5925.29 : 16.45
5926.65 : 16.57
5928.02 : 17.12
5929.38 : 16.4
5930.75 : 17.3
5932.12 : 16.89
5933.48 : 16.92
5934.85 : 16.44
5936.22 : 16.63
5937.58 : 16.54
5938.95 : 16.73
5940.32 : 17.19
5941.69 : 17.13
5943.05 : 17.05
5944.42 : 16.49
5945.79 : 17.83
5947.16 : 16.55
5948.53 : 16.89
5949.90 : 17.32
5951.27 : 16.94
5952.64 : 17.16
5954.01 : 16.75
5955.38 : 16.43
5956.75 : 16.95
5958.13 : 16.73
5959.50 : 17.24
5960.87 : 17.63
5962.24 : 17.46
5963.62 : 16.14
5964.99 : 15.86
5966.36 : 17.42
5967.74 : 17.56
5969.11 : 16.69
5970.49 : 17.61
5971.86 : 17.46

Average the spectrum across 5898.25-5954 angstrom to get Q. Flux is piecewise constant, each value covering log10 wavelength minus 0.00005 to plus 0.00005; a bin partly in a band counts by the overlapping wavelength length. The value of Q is 16.9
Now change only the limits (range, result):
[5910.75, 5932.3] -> 16.8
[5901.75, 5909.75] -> 17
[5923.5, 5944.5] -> 16.8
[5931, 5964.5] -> 16.9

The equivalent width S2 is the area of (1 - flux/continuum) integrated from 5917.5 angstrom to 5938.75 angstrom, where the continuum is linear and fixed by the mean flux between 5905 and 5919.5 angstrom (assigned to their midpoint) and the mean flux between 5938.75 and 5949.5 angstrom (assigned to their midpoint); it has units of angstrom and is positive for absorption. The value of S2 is 0.1 angstrom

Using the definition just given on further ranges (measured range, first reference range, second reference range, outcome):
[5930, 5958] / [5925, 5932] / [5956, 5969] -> -0.05 angstrom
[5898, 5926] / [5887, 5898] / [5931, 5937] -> -0.41 angstrom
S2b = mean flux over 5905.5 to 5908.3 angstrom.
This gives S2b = 16.9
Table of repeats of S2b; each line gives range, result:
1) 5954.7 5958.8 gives 16.7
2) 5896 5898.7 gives 15.9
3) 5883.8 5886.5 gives 16.5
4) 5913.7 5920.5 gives 16.7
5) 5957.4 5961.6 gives 17.2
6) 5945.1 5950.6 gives 17.1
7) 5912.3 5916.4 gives 16.7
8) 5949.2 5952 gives 17.1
